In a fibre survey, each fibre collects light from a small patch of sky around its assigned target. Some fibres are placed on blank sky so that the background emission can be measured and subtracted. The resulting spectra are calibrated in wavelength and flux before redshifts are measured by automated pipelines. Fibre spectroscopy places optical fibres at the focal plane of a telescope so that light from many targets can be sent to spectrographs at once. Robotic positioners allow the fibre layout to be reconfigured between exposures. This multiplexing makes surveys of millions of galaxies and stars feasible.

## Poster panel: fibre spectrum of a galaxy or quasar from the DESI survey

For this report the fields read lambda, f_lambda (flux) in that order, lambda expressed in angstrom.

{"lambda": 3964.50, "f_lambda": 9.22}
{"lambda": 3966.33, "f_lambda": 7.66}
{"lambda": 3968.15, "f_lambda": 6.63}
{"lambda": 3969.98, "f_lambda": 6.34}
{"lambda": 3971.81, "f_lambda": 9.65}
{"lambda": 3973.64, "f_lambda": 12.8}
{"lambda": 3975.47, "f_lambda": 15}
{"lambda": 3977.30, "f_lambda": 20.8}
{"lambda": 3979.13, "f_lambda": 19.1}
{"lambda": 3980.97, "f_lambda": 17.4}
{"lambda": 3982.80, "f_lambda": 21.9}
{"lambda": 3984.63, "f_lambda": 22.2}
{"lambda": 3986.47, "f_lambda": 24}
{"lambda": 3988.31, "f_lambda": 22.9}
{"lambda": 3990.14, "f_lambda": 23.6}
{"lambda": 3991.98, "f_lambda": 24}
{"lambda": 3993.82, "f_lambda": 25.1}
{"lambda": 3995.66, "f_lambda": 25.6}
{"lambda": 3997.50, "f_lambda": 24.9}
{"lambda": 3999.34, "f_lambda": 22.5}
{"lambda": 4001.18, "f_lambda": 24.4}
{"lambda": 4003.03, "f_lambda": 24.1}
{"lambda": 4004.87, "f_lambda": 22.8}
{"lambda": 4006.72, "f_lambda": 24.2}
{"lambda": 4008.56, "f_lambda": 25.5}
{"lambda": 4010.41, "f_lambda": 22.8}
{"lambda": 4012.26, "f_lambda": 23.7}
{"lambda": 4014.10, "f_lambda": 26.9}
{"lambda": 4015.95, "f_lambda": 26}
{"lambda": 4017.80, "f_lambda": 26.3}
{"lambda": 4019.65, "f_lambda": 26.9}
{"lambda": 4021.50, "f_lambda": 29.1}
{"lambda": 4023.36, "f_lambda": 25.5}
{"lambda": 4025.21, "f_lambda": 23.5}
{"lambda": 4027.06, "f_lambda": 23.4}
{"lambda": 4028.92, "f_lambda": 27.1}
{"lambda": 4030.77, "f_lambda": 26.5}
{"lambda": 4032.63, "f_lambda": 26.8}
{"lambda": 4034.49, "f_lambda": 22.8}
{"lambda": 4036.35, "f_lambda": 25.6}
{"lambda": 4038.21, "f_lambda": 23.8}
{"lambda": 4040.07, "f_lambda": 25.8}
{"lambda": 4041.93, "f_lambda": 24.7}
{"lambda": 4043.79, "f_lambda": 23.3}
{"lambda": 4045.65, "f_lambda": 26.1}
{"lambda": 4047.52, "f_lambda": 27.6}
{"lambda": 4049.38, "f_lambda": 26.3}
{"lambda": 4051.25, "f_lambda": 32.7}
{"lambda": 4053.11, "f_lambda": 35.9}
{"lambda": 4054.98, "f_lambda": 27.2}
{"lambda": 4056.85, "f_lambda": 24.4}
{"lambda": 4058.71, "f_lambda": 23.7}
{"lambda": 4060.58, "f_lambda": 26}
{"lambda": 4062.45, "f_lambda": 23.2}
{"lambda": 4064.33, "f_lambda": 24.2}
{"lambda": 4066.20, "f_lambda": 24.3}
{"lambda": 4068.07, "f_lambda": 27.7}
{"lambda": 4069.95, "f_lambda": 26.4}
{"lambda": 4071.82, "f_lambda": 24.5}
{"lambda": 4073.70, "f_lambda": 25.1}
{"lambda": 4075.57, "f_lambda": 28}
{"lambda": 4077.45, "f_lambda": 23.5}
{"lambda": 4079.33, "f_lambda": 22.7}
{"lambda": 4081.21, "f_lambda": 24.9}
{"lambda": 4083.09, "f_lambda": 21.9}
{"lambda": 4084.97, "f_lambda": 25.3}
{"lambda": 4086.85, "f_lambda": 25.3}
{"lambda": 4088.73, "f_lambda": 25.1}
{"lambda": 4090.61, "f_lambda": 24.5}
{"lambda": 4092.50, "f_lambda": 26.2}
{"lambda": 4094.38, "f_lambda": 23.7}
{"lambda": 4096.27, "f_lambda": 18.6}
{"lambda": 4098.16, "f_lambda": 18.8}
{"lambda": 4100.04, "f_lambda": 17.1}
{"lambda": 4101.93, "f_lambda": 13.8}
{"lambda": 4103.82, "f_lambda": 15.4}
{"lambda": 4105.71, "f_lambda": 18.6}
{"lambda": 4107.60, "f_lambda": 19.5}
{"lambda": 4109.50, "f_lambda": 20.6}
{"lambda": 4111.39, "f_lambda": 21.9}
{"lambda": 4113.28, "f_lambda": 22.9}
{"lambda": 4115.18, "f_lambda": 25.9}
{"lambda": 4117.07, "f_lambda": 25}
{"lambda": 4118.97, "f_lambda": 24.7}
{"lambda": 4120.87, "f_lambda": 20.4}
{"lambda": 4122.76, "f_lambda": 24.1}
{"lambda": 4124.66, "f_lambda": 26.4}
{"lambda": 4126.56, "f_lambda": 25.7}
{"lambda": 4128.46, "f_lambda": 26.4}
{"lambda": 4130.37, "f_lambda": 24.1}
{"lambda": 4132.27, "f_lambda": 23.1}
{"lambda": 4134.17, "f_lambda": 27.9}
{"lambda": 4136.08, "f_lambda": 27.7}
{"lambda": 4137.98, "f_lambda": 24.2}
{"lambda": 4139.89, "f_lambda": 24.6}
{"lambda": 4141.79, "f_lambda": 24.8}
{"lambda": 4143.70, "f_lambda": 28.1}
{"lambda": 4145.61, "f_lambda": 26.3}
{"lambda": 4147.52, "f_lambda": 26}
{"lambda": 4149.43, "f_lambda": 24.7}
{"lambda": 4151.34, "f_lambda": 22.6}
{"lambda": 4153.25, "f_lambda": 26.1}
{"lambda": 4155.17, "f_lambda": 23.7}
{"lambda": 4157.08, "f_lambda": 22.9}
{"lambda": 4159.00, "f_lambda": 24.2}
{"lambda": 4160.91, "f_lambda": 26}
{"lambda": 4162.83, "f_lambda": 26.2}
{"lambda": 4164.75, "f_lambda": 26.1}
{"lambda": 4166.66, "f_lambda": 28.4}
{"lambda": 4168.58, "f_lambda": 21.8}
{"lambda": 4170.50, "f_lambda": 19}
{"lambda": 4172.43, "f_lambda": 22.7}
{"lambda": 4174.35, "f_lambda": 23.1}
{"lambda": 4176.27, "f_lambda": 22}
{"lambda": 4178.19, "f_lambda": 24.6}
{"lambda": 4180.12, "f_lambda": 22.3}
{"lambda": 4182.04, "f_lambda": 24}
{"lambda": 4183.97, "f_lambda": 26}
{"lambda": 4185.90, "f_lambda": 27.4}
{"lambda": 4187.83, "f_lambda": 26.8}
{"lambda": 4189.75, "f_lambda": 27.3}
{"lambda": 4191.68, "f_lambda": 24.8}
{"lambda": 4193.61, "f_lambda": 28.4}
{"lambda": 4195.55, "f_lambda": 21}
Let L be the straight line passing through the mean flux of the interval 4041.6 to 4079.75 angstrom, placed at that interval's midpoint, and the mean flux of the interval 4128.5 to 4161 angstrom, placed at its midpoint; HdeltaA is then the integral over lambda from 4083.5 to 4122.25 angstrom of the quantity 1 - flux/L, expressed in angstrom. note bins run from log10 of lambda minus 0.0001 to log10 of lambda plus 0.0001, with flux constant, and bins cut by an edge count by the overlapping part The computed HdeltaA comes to 6.0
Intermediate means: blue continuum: 26.1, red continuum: 25.1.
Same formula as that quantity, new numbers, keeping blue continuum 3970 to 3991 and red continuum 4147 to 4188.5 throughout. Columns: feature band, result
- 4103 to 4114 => 1.3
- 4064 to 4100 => -4.0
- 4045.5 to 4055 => -4.2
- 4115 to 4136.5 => -1.9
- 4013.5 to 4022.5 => -3.4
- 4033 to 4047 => -3.0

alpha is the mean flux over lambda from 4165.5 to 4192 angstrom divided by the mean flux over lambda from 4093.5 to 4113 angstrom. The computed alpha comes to 1.3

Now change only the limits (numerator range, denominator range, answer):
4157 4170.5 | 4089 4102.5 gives 1.19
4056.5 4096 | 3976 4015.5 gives 1.06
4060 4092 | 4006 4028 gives 0.98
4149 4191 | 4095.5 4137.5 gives 1.10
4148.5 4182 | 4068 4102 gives 1.02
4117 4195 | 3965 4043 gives 1.13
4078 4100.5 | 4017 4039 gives 0.90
